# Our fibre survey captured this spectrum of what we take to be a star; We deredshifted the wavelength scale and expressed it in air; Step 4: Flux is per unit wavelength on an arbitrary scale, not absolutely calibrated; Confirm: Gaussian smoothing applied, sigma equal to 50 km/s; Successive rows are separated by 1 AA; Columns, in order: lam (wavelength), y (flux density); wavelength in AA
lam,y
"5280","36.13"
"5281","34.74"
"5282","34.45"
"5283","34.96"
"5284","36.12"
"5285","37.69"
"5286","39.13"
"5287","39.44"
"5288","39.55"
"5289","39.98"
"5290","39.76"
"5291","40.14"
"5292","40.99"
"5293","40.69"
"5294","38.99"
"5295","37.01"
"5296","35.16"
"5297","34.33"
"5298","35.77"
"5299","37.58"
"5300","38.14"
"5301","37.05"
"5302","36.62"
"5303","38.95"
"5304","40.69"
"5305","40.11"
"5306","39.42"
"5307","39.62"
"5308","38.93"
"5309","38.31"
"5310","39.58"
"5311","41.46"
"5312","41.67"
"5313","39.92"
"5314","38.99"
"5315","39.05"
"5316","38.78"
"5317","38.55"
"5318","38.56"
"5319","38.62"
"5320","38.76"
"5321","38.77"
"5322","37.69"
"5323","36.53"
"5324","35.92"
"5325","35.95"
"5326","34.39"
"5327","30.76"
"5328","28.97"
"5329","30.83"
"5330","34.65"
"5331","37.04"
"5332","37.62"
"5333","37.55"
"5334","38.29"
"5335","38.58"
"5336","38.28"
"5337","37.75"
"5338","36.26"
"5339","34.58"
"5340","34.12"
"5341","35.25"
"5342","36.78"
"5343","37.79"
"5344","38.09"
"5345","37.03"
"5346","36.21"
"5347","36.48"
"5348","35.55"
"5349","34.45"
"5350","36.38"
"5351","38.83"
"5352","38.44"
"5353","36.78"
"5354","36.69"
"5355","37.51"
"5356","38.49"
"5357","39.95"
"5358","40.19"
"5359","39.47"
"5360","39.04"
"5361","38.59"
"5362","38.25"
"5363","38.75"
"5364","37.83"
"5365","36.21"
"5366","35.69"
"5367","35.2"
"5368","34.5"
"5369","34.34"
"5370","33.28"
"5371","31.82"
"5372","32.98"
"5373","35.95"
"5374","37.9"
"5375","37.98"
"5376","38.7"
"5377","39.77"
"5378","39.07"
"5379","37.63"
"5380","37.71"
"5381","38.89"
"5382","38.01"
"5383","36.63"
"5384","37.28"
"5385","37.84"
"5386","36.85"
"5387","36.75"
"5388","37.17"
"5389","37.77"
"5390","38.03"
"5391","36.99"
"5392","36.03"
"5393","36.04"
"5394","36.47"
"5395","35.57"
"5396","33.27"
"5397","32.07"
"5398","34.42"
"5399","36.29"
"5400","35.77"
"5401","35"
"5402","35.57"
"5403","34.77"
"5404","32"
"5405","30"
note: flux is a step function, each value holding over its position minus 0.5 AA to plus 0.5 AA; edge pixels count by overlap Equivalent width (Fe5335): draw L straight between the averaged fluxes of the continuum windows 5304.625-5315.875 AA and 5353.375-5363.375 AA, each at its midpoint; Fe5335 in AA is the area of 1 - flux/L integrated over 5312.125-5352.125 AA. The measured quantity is 2.6 AA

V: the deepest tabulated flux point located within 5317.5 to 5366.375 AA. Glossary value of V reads 28.97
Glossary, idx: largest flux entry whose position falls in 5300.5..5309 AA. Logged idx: 40.69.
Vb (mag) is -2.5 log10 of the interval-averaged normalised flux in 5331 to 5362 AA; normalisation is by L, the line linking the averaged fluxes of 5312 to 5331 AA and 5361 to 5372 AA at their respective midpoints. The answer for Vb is -0.04 mag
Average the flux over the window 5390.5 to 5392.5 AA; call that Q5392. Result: 36.5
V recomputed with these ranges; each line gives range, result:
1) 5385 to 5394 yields 36.03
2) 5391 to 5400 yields 32.07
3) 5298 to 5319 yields 35.77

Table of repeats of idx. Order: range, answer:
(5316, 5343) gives 38.78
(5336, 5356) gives 38.83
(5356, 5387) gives 40.19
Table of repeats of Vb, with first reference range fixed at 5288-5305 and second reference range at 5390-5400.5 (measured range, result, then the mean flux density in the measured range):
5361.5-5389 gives -0.02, 36.8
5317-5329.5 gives 0.06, 35.6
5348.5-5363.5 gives -0.04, 38.1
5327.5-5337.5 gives 0.04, 36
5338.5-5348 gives 0.02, 36.2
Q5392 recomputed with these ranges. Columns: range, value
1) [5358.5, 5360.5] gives 39.3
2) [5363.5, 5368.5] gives 35.9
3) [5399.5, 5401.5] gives 35.4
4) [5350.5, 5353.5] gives 38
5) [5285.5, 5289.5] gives 39.5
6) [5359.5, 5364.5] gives 38.5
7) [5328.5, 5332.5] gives 35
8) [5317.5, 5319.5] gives 38.6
